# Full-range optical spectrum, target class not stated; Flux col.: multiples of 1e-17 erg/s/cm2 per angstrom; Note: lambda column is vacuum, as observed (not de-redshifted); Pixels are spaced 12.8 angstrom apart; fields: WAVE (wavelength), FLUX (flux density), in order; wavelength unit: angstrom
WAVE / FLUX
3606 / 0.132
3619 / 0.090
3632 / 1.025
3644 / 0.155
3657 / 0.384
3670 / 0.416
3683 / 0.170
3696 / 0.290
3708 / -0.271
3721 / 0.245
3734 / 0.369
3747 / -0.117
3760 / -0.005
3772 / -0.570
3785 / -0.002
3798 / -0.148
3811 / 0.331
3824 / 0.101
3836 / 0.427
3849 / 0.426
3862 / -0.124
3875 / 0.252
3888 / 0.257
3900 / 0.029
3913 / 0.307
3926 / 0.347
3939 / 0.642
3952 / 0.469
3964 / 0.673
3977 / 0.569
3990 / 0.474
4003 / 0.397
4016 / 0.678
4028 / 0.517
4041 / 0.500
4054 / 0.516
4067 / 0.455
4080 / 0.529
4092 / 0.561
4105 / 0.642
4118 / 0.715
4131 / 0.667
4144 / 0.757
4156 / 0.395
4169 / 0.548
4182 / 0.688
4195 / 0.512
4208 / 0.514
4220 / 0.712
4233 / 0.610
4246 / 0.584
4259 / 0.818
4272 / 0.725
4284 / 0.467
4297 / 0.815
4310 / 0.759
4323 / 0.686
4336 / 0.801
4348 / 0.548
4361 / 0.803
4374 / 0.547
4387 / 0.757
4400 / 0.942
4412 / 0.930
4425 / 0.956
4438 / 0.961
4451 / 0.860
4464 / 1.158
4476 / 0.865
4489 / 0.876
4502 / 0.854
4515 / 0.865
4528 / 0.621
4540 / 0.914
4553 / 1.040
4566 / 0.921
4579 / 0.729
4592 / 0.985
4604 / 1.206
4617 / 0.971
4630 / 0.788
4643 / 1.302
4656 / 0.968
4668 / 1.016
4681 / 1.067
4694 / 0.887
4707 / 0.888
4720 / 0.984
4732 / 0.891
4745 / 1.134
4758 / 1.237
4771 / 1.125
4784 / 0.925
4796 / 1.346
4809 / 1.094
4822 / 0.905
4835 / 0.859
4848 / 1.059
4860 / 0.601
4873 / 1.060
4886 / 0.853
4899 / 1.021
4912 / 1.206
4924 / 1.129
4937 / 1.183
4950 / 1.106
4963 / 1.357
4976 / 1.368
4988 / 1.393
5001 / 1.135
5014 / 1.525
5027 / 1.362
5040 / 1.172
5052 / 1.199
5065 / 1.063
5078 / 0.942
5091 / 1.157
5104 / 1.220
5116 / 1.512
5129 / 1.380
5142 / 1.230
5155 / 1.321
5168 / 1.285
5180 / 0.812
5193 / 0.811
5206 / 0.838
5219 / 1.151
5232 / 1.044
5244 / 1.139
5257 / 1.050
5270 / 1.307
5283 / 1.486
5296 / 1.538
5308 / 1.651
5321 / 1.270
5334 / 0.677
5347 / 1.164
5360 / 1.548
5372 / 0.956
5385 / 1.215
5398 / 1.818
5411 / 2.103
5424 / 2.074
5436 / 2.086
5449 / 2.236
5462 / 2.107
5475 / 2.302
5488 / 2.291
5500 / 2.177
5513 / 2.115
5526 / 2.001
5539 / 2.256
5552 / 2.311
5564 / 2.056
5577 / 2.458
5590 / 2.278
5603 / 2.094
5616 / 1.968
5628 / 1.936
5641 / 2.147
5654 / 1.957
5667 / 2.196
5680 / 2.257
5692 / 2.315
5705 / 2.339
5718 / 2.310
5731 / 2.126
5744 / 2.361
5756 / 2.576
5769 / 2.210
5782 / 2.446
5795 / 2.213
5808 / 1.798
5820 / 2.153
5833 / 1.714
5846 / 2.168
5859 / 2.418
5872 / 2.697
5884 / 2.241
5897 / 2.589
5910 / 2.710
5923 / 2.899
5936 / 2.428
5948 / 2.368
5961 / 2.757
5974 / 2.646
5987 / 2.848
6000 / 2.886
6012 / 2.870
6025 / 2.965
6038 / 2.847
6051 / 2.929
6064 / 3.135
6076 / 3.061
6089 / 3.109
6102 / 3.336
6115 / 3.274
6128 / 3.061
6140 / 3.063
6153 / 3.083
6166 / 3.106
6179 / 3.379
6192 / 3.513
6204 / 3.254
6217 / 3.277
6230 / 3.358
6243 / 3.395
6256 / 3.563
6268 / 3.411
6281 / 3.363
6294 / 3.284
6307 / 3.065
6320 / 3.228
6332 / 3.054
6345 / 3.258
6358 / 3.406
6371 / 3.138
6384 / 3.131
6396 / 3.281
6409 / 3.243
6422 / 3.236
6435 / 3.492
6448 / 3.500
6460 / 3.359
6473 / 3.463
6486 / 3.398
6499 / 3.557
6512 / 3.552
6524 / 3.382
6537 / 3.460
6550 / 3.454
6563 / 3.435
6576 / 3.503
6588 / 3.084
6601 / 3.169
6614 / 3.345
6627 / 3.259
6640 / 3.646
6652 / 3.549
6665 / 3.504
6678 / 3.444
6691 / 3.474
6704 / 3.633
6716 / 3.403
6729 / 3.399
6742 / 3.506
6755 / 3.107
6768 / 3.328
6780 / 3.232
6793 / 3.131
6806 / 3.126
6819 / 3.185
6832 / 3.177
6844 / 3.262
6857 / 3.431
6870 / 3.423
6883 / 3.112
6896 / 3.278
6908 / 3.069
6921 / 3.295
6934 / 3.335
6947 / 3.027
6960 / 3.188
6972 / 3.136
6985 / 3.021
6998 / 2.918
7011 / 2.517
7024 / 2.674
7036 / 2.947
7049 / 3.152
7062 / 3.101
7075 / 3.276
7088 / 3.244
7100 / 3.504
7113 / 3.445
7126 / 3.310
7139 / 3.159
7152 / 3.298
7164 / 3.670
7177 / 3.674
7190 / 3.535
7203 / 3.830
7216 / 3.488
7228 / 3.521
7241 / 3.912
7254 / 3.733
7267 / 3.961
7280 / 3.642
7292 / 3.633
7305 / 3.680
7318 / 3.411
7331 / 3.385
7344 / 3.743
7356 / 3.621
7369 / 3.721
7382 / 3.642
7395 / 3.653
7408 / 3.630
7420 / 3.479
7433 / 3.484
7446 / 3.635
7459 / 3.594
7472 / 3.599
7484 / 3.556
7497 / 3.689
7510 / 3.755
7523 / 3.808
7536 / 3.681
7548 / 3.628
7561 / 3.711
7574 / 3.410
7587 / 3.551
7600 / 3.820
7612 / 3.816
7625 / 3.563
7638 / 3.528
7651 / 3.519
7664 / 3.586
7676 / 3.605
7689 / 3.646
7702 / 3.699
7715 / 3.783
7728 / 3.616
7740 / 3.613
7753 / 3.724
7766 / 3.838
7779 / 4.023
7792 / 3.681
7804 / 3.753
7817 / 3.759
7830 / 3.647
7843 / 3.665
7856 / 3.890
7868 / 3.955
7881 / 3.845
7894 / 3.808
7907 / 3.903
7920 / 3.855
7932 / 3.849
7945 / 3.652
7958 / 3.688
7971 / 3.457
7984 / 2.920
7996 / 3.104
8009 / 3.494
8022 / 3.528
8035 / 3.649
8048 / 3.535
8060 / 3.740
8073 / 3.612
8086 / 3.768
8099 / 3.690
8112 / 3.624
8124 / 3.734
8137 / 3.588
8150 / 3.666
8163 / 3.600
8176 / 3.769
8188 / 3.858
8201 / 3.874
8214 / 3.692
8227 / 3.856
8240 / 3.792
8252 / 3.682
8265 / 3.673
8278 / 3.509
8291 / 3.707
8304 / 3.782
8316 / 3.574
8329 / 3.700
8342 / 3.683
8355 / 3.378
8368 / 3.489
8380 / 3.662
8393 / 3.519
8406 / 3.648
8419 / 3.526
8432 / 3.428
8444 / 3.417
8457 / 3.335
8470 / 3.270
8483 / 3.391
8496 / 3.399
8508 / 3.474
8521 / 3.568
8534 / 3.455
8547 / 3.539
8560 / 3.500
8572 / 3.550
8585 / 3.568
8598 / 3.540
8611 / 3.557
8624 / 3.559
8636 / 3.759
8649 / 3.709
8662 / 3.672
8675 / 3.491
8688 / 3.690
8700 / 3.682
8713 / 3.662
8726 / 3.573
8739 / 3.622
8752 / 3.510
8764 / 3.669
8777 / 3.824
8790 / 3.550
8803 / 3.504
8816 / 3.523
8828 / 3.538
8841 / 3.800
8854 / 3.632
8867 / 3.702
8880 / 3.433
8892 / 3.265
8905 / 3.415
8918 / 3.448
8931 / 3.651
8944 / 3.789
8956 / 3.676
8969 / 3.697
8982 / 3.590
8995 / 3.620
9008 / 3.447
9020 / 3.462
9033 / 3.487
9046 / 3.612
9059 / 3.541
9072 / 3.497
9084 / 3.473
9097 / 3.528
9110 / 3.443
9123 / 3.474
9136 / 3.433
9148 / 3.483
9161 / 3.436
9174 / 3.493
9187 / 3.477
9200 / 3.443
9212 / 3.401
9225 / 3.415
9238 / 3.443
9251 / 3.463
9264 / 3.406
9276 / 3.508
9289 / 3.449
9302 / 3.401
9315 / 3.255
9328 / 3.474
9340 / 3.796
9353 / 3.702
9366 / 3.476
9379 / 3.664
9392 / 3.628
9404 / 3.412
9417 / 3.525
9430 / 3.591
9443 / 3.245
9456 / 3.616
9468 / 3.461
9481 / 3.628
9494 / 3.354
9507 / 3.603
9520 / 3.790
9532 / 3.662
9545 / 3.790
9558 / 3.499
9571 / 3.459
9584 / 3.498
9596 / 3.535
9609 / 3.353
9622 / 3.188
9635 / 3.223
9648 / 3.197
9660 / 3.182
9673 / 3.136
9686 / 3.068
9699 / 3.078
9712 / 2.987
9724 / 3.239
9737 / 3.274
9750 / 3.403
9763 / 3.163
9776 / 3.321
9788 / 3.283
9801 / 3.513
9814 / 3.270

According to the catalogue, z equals 0.36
